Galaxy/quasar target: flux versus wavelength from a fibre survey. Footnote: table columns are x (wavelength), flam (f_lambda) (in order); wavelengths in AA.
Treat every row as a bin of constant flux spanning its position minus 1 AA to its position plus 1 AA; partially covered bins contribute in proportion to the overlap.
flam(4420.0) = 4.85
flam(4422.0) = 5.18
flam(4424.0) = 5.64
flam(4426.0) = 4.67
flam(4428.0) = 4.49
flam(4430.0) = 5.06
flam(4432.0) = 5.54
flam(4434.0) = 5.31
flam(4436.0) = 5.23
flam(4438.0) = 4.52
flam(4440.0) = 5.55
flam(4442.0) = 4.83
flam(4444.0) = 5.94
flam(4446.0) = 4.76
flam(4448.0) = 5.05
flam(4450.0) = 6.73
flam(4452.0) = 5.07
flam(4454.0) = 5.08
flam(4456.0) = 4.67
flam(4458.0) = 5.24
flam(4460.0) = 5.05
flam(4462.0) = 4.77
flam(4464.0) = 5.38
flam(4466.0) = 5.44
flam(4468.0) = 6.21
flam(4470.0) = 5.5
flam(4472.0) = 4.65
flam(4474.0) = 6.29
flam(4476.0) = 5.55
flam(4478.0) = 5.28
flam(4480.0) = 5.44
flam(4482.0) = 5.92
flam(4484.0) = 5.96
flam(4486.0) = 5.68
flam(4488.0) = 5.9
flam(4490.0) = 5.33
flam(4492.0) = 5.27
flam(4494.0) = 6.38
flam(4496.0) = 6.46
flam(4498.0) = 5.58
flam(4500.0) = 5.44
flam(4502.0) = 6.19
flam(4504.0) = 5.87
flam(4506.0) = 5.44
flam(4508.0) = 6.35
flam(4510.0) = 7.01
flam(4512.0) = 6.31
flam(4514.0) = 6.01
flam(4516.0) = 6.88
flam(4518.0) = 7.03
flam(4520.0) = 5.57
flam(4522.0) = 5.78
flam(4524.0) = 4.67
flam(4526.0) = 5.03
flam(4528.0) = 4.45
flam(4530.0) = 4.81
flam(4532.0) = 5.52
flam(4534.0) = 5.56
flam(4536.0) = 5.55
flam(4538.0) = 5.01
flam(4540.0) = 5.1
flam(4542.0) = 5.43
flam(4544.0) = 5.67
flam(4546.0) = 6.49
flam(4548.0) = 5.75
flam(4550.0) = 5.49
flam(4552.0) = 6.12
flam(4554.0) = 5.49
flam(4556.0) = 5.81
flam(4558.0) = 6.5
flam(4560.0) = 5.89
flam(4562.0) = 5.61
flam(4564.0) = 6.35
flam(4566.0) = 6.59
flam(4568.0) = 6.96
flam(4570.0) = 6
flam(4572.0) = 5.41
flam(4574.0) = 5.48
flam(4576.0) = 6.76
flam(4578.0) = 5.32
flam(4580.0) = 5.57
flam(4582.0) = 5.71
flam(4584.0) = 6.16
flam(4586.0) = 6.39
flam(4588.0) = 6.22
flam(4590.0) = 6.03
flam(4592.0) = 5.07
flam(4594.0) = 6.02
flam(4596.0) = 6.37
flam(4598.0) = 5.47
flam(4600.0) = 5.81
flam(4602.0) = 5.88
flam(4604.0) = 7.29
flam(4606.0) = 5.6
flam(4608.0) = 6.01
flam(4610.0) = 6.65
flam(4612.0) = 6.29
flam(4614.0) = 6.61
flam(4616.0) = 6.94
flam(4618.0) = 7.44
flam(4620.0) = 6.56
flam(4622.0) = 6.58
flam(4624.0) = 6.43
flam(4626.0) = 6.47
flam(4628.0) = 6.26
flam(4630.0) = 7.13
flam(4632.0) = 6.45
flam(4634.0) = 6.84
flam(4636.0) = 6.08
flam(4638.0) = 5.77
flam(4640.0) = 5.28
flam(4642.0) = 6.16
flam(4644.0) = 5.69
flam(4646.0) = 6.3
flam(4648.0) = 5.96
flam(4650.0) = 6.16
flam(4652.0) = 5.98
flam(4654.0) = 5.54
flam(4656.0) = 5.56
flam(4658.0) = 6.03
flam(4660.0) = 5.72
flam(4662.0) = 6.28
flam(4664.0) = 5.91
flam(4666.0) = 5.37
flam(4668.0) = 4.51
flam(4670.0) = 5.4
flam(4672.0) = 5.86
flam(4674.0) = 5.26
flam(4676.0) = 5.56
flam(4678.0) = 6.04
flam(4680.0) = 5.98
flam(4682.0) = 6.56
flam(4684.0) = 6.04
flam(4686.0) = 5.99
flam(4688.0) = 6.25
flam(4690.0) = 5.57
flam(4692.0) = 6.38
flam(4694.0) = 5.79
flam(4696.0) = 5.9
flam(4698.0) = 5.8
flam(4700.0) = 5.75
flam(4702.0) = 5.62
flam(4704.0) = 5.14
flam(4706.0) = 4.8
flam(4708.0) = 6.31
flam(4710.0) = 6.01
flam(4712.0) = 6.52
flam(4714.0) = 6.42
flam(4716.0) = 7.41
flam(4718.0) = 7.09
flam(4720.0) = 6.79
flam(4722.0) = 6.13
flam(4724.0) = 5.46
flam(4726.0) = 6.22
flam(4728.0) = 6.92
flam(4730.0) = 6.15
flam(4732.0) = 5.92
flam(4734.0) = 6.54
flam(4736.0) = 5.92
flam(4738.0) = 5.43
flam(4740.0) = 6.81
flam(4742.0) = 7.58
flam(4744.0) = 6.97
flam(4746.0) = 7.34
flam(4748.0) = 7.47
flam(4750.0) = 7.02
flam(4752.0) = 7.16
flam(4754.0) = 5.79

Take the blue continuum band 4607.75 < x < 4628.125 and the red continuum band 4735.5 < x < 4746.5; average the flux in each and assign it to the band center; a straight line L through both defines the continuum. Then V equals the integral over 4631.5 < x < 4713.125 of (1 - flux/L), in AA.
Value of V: 9.6 AA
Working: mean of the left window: 6.6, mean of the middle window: 5.85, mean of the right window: 6.68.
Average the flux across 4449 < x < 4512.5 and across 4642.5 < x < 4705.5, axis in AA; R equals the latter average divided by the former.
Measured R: 1.0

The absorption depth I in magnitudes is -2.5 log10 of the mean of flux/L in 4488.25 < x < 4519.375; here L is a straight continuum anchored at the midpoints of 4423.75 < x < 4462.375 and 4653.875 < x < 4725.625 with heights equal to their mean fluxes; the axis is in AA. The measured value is -0.14 mag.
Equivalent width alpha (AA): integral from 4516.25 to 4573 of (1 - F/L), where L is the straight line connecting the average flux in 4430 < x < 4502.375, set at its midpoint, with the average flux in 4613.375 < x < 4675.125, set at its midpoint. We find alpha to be 0.2 AA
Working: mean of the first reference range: 5.47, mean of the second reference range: 6.08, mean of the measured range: 5.72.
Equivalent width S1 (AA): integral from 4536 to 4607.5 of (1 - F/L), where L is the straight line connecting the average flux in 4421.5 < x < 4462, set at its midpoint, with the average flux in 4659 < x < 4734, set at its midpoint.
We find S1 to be -4.1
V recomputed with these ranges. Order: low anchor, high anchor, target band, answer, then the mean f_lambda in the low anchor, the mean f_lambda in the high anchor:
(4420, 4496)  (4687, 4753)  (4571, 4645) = -3.1 AA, 5.37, 6.32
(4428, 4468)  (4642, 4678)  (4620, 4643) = -2.7 AA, 5.23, 5.73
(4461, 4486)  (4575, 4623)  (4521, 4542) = 2.5 AA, 5.54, 6.2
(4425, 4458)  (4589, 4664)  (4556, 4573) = -0.9 AA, 5.16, 6.18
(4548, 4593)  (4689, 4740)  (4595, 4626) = -2.1 AA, 5.95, 6.09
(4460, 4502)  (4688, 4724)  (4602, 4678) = -2.1 AA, 5.62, 6.07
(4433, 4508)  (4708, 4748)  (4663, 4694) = 2.7 AA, 5.5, 6.53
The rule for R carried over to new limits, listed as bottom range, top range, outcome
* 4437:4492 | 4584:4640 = 1.17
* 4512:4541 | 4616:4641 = 1.17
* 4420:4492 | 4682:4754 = 1.18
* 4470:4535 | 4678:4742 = 1.07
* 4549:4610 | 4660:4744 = 1.01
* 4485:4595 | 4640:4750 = 1.04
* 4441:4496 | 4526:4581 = 1.04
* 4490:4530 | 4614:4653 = 1.09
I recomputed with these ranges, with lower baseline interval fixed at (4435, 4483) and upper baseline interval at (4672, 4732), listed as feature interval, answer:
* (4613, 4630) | -0.15 mag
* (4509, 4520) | -0.19 mag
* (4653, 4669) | 0.06 mag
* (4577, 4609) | -0.04 mag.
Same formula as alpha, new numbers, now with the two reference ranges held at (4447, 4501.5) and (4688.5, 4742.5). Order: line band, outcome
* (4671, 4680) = 0.5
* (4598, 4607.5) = -0.3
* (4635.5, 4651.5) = 0.1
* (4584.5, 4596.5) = -0.4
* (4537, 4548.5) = 0.3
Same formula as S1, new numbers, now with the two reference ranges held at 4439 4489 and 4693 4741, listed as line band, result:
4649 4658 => 0.2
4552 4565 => -0.6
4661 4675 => 1.1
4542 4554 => -0.4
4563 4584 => -1.1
